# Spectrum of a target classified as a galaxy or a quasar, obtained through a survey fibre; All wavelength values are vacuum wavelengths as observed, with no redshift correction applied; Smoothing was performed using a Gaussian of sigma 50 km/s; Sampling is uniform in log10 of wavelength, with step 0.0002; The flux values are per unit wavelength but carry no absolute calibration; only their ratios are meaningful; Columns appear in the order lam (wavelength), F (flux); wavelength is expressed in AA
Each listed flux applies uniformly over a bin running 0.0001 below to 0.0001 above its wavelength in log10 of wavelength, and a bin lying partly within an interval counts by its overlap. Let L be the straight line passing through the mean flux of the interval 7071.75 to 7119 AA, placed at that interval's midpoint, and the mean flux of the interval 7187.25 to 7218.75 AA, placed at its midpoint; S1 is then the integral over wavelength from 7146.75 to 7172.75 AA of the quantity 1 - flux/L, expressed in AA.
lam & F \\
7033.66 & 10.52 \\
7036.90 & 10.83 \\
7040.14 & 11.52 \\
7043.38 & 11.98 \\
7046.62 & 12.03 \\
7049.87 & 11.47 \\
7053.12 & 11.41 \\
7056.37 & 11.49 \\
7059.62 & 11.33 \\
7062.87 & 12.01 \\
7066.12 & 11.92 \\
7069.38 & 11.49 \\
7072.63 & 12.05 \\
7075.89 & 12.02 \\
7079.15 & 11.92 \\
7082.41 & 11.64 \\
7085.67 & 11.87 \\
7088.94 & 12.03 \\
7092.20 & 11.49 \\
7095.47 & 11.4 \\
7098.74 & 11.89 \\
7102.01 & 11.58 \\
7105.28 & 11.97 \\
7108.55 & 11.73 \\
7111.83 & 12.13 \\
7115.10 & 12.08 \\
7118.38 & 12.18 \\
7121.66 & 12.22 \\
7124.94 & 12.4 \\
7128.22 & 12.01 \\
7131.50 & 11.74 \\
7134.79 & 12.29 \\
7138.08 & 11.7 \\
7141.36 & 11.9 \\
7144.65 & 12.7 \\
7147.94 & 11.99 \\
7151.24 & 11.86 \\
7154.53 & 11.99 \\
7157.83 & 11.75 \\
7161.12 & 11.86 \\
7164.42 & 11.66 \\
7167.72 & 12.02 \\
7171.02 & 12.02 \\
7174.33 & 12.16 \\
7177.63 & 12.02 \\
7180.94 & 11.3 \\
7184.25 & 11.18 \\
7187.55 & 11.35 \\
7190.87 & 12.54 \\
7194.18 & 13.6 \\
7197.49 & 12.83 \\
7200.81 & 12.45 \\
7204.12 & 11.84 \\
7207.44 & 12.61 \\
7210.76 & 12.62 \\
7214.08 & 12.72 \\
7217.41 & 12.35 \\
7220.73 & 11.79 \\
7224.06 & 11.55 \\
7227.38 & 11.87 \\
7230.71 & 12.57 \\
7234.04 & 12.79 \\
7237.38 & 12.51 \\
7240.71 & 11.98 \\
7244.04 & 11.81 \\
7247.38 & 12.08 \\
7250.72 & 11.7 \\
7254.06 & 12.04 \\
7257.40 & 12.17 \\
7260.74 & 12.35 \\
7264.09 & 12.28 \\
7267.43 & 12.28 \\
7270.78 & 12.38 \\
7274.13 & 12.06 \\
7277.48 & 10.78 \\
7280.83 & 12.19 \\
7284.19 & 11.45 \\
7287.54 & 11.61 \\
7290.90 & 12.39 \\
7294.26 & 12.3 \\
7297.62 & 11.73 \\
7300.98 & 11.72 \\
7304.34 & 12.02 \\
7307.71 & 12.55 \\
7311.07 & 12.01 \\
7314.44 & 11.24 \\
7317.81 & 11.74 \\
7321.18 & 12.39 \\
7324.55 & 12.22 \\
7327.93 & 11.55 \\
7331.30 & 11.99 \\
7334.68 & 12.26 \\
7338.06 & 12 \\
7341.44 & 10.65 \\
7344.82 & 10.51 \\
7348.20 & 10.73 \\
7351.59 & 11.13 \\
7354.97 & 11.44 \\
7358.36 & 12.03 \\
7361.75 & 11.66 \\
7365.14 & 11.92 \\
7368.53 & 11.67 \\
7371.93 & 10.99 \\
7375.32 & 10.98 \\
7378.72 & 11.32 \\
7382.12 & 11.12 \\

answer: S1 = 0.8 AA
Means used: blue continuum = 11.9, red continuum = 12.5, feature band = 11.9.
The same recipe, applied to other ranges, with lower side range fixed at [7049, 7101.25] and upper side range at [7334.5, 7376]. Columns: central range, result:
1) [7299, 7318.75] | -0.8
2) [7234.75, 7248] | -0.7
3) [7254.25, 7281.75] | -1.4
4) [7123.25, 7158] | -1.2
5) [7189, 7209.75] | -1.9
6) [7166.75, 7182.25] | -0.4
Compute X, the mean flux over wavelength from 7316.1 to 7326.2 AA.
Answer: 12.1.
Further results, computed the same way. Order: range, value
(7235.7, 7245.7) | 12.1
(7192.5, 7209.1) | 12.7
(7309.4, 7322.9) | 11.8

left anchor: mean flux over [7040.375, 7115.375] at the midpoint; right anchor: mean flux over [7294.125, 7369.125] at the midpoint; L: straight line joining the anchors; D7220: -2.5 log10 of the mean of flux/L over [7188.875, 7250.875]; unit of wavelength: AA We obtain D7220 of -0.05 mag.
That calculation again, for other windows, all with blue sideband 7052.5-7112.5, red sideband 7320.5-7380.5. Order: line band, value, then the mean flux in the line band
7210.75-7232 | -0.05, 12.2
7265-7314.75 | -0.03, 11.9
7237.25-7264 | -0.04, 12.1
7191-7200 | -0.12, 13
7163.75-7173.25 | -0.02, 11.9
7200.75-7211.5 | -0.06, 12.4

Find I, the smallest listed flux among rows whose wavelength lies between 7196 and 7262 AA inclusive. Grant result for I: 11.55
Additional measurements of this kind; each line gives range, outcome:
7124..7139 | 11.7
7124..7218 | 11.18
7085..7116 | 11.4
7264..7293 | 10.78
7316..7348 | 10.51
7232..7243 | 11.98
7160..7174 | 11.66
